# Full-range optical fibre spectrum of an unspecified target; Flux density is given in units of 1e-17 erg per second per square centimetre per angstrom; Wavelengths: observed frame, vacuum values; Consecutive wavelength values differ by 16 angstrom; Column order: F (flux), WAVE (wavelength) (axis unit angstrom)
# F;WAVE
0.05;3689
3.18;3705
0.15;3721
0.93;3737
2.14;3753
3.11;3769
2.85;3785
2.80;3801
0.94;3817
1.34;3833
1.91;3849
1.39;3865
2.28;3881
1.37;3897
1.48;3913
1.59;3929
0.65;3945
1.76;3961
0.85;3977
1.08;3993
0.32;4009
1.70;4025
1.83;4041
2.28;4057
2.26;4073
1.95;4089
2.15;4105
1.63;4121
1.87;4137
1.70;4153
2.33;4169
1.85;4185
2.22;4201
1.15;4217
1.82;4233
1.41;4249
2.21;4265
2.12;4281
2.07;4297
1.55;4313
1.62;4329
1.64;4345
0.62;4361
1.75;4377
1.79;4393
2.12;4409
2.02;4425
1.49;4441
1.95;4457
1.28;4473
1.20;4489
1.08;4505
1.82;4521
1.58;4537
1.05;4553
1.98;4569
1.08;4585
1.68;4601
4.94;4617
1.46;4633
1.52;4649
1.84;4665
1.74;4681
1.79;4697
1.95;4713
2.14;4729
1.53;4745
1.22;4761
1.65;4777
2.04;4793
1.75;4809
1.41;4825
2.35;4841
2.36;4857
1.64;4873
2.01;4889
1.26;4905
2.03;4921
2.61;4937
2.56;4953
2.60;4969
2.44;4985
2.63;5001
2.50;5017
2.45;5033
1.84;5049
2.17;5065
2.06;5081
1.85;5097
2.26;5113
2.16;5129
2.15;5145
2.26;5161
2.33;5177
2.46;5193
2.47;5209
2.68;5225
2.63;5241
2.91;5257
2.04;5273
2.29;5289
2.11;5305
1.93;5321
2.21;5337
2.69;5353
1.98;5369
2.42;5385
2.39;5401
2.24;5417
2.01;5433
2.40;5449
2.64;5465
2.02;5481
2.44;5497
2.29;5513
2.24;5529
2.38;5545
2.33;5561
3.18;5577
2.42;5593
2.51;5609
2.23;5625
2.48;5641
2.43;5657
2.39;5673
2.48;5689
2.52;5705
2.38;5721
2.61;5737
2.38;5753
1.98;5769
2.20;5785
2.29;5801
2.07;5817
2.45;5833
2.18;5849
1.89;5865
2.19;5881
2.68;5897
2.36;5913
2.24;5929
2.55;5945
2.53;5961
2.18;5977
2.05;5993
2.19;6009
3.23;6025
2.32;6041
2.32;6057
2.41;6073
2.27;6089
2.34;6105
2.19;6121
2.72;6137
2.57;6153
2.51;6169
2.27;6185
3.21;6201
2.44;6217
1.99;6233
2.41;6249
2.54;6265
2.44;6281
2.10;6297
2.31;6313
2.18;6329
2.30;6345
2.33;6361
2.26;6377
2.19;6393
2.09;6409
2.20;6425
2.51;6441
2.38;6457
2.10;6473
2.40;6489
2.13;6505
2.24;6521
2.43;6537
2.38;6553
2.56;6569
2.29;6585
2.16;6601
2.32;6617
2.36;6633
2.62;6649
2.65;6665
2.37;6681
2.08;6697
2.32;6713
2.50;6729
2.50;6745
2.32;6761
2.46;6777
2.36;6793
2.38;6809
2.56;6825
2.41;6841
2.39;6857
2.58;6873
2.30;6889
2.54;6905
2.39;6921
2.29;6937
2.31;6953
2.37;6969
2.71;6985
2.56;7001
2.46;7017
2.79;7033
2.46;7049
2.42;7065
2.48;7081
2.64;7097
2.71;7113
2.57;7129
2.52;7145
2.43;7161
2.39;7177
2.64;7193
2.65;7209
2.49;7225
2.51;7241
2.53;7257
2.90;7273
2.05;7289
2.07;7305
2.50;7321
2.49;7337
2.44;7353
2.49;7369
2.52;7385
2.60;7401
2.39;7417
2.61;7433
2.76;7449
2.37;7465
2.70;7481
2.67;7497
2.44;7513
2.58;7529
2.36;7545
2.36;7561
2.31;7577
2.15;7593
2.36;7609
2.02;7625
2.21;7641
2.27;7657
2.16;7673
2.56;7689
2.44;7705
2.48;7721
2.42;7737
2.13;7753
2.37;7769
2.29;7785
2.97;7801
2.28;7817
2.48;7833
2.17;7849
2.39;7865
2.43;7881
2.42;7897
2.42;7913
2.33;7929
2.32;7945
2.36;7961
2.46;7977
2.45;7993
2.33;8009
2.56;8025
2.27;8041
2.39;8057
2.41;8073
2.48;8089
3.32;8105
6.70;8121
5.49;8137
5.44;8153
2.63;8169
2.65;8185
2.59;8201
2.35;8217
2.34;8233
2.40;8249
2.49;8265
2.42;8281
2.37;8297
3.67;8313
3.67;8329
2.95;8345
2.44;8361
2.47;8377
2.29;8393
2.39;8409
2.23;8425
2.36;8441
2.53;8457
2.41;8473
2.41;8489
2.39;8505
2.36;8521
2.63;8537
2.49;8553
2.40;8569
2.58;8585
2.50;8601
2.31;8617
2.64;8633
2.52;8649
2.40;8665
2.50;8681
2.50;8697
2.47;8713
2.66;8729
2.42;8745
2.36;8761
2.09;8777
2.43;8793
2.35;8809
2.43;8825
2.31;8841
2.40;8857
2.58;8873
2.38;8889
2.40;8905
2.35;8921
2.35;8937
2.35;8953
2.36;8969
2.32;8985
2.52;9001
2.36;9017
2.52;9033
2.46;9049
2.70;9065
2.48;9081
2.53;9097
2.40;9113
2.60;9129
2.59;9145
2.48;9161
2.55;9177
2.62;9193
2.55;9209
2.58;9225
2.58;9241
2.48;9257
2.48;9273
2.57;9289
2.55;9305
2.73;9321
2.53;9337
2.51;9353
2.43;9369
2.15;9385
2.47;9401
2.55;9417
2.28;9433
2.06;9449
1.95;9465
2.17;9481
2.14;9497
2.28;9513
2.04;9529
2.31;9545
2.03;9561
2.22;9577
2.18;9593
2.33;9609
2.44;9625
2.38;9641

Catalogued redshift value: 0.238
